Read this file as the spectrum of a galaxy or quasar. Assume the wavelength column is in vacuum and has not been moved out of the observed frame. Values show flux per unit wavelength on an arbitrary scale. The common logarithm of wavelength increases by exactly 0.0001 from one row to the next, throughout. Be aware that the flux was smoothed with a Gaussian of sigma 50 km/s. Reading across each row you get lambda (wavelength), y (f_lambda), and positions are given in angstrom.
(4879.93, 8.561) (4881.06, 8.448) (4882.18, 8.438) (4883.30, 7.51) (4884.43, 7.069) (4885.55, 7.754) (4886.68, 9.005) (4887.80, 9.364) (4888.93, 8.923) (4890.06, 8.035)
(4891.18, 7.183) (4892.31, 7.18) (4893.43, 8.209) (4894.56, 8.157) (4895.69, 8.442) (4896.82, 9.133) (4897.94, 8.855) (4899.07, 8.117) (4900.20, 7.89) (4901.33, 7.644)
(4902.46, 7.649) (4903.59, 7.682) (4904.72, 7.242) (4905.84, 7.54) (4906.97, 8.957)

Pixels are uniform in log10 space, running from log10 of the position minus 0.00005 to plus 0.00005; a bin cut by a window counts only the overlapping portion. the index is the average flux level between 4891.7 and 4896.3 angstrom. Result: 7.99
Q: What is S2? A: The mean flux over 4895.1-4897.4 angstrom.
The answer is 8.79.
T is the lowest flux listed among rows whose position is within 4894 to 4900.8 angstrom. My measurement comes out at 7.89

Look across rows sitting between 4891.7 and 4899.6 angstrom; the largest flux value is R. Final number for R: 9.133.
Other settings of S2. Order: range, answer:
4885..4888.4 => 8.7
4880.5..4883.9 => 8.13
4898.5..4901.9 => 7.87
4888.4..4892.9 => 7.83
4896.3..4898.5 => 9.02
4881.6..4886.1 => 7.71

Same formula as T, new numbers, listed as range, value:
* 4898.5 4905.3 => 7.242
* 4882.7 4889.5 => 7.069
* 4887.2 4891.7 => 7.183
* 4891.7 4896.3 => 7.18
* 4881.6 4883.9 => 7.51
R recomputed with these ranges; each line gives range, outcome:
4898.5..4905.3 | 8.117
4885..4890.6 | 9.364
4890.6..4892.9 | 7.183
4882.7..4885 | 7.51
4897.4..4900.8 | 8.855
